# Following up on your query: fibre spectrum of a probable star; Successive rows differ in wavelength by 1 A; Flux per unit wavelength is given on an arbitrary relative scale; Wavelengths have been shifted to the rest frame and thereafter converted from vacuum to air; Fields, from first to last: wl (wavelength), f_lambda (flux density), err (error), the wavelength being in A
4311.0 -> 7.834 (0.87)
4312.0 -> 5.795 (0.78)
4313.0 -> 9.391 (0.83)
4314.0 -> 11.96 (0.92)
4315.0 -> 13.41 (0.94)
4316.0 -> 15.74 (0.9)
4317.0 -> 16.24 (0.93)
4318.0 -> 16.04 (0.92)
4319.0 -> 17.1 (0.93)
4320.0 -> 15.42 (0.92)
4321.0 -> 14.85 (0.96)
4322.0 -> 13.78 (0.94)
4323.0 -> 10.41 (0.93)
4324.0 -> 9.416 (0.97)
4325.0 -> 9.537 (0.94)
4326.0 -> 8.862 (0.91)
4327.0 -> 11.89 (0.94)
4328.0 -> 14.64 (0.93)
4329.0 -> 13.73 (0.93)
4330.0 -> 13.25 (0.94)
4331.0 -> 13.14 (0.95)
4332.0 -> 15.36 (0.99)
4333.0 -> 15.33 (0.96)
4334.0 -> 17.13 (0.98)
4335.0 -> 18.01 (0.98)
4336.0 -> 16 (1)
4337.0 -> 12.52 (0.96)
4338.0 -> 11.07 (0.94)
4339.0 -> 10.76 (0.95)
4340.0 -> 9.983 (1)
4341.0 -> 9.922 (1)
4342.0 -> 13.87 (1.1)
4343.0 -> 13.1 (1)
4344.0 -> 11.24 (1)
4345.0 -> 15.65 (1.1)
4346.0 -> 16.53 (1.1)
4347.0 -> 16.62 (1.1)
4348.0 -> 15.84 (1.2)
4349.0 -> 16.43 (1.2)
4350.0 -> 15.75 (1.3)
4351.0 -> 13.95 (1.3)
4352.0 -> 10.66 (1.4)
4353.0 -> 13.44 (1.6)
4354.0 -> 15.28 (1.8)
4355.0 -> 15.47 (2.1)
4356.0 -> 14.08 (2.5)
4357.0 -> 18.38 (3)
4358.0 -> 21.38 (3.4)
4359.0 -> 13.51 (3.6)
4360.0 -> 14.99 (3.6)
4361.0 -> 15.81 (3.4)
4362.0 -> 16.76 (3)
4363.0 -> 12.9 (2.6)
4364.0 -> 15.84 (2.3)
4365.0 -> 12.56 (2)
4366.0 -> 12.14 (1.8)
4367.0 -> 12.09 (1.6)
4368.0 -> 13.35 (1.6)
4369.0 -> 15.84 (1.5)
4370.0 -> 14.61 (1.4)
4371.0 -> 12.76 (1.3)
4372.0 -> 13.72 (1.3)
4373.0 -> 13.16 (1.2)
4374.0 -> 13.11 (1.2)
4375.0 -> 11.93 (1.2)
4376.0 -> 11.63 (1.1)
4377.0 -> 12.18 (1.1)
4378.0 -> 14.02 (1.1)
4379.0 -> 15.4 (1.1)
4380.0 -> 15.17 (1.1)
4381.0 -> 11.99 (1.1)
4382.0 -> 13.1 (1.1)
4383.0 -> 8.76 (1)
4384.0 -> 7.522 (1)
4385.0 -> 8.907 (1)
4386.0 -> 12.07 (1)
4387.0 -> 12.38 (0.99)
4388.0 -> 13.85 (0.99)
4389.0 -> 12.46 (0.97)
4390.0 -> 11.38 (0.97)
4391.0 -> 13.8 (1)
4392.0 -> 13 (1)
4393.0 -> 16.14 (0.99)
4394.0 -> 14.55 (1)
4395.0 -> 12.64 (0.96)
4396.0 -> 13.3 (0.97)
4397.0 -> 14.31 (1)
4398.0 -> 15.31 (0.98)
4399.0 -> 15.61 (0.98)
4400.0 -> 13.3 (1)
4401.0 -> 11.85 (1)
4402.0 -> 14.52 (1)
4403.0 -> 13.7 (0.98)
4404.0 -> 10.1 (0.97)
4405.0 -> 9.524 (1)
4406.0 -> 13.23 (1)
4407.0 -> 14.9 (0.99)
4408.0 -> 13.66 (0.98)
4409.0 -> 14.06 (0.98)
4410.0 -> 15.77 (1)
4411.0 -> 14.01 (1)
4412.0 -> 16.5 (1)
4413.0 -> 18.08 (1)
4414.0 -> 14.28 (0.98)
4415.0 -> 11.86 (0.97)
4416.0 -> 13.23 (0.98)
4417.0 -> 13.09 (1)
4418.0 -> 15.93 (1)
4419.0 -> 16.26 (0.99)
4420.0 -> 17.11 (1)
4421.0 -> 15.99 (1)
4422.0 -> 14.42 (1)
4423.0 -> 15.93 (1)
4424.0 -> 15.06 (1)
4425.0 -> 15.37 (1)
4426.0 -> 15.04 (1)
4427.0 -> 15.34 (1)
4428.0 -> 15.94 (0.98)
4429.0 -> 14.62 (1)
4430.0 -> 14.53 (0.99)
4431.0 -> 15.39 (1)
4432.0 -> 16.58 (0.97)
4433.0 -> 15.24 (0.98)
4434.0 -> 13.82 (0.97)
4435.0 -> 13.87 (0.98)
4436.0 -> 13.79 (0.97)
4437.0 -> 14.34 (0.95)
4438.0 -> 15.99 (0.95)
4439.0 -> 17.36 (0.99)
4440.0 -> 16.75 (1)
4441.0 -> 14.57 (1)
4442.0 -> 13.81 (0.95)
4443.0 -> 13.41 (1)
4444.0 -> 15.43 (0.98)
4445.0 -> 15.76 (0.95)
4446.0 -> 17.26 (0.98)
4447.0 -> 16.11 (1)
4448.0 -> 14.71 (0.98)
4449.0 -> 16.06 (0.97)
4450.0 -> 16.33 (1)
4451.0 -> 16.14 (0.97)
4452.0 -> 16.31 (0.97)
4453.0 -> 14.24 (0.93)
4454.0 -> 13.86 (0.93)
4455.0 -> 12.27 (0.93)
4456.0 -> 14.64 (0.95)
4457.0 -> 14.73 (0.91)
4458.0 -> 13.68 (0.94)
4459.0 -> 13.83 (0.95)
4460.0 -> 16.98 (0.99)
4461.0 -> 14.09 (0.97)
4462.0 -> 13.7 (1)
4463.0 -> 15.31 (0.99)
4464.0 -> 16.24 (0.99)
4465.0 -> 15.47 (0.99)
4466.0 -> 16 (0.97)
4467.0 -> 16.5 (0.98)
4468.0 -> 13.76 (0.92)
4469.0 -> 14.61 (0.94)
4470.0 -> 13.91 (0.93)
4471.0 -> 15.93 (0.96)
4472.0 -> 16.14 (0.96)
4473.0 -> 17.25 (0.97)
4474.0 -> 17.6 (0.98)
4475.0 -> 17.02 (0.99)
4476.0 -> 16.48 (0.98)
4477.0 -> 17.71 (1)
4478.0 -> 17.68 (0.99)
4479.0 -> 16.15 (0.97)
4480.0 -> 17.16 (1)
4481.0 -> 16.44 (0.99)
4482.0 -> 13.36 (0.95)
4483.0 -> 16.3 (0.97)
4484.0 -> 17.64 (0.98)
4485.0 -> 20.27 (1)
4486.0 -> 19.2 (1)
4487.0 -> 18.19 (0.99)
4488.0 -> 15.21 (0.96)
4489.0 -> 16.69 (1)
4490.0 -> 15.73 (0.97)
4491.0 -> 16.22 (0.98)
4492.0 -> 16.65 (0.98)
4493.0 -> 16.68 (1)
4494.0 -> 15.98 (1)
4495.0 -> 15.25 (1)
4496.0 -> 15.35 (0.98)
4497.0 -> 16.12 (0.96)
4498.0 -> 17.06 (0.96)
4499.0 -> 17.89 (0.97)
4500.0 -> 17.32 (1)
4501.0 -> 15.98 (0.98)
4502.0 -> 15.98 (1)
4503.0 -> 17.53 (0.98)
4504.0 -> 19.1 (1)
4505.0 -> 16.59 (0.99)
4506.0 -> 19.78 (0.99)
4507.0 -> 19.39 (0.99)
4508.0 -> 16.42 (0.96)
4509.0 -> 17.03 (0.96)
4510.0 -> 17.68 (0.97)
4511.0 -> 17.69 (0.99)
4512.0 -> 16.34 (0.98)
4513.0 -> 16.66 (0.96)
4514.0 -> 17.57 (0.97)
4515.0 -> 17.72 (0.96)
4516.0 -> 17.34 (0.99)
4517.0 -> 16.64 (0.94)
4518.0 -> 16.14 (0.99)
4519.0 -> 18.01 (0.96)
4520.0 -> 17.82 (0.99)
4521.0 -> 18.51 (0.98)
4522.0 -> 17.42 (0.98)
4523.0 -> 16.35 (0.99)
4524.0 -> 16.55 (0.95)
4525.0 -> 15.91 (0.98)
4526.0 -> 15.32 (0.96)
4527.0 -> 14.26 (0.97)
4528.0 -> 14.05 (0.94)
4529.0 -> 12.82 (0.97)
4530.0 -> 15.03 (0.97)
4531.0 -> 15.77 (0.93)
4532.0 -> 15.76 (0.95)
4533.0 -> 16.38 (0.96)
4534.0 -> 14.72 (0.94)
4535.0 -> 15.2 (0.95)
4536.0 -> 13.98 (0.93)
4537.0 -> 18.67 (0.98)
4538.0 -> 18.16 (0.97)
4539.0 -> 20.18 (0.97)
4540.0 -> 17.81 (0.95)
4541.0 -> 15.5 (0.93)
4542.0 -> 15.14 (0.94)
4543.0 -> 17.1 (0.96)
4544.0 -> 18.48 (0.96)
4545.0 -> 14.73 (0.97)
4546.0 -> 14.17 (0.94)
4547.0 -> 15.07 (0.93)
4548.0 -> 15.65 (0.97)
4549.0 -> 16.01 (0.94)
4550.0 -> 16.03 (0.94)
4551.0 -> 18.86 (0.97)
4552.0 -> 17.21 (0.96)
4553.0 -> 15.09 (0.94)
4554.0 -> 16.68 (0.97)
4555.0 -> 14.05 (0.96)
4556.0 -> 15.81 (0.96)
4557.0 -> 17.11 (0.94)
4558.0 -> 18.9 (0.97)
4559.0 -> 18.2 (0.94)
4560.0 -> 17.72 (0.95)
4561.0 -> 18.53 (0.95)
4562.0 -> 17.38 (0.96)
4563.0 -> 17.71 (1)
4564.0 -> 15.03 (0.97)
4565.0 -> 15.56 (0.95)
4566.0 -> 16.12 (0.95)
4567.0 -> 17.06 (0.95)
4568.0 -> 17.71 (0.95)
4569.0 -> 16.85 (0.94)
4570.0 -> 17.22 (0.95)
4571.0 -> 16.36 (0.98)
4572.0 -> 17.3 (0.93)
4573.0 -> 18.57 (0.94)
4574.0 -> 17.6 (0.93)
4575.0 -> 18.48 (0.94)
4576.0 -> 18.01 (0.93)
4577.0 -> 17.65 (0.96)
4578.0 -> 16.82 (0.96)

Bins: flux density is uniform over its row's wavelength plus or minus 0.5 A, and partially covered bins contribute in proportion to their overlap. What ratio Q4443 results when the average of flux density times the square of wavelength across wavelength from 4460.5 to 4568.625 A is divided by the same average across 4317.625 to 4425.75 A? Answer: 1.28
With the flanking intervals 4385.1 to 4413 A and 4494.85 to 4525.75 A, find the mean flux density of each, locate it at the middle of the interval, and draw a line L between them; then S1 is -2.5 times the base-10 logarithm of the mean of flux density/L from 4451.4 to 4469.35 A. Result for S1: 0.05 mag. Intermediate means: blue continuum 13.6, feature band 14.8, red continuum 17.1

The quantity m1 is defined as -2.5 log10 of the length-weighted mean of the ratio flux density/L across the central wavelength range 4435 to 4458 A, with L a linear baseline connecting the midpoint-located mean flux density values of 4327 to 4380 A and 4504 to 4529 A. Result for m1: 0.04 mag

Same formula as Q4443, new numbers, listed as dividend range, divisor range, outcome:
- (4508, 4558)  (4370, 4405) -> 1.36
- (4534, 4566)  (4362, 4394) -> 1.39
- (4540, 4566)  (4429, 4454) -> 1.13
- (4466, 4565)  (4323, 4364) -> 1.28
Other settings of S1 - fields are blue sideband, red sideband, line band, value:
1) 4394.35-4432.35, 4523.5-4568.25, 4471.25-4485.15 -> -0.100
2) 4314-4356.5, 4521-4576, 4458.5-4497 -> -0.038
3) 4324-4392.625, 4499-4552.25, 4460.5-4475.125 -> 0.003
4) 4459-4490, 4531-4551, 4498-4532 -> -0.034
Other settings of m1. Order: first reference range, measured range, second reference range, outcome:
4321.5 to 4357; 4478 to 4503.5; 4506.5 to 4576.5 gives -0.051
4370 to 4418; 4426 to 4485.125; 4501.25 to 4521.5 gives -0.003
